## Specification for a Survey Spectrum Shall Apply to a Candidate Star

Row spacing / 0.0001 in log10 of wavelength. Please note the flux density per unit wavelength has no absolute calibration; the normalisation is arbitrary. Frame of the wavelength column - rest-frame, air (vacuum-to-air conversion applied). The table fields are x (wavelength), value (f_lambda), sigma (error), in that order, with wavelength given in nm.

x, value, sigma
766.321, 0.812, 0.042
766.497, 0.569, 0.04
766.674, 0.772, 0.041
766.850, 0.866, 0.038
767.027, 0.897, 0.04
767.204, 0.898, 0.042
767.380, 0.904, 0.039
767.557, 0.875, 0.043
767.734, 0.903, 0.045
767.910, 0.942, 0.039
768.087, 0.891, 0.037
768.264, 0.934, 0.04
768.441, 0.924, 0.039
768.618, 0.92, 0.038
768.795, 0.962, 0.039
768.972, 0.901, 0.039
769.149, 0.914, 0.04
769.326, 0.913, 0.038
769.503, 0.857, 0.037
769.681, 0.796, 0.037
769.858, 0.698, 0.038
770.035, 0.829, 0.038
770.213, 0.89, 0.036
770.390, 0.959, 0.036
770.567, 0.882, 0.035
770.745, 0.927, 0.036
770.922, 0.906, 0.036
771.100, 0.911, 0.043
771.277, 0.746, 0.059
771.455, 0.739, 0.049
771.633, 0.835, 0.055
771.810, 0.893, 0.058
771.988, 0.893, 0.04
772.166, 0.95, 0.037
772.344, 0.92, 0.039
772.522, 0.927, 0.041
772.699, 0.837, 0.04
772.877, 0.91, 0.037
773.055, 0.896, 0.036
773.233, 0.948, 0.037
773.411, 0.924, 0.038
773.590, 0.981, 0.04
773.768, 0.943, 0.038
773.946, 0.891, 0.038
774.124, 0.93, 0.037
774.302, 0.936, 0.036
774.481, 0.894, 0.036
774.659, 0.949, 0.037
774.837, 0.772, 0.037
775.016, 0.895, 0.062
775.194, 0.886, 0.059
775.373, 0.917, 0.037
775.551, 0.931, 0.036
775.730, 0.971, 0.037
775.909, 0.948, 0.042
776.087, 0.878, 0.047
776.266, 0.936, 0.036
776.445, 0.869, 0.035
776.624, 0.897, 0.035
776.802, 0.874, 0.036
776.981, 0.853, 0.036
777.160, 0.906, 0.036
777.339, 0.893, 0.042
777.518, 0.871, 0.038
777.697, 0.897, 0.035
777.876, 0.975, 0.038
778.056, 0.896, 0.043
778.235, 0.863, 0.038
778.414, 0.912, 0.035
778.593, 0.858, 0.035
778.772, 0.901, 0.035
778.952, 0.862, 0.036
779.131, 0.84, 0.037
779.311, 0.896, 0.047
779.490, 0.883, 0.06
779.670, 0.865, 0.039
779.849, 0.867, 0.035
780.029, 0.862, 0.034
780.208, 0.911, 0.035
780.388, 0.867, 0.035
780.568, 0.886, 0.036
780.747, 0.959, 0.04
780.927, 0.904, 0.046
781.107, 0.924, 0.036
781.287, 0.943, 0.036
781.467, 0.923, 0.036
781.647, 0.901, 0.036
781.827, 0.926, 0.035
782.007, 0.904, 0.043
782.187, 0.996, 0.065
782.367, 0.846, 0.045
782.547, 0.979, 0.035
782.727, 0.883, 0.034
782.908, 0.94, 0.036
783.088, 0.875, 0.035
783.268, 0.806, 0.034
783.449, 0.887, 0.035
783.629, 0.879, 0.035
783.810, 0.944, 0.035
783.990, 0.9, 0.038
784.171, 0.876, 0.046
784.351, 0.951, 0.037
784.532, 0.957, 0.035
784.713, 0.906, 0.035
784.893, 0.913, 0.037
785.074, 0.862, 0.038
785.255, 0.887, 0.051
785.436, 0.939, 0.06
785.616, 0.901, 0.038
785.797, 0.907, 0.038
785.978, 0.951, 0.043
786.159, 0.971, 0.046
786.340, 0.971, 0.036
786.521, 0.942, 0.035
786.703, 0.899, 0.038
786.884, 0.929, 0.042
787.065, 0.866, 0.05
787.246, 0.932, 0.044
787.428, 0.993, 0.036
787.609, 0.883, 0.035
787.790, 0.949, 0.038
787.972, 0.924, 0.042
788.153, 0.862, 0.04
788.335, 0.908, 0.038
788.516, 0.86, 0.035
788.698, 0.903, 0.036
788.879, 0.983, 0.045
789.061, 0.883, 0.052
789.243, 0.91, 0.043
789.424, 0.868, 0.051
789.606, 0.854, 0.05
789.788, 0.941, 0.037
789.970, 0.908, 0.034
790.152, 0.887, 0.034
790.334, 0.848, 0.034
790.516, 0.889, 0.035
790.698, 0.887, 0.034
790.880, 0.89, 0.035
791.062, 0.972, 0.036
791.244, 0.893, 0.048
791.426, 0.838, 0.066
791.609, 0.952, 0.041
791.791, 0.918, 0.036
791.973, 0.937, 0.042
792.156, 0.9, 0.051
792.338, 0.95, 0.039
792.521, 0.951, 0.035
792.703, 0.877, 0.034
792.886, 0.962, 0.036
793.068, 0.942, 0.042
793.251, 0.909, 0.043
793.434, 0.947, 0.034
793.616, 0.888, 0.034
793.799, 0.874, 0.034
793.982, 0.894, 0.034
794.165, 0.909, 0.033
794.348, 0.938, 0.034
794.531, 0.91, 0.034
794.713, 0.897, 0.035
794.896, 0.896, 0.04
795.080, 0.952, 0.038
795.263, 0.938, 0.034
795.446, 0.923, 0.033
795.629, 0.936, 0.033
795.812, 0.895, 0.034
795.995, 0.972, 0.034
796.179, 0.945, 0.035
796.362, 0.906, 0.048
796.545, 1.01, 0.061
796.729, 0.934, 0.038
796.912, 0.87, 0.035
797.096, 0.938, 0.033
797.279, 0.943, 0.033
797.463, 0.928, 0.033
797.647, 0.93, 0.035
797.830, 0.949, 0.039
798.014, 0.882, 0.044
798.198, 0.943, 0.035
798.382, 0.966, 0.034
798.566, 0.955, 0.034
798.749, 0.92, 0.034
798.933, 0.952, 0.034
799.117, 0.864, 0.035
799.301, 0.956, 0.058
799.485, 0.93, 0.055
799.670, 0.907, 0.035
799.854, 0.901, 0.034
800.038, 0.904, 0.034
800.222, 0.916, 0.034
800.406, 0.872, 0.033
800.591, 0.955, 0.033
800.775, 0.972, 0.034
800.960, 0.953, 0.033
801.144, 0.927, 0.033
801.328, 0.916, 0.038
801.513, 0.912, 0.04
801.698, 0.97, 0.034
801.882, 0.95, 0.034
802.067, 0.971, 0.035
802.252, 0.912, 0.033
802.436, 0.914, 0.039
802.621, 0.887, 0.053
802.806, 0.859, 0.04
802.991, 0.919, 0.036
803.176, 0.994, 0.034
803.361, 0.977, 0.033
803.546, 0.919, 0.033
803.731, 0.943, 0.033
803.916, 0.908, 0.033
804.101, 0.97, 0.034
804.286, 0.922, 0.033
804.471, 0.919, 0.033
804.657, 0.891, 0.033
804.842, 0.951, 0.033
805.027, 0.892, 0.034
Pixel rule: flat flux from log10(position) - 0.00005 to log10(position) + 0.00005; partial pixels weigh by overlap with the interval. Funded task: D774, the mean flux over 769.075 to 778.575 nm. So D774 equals 0.892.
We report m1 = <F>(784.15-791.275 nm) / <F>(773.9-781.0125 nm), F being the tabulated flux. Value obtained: 1.0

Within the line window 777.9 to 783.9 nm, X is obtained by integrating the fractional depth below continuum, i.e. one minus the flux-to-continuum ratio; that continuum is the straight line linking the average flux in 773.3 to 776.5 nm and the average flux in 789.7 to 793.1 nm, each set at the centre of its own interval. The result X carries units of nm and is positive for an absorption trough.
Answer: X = 0.106 nm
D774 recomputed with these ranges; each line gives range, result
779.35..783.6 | 0.901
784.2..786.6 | 0.926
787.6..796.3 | 0.912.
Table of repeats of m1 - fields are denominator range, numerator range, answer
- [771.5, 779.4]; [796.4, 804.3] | 1.03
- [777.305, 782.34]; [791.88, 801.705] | 1.03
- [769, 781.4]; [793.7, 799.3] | 1.04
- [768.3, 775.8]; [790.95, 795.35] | 1.03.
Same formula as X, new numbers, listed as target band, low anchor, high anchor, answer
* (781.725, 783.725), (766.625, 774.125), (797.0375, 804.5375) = 0.008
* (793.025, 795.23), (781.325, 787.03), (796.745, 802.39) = 0.025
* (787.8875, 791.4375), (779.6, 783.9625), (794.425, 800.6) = 0.070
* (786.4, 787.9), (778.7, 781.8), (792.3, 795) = -0.033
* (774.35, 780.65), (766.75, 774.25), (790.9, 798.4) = 0.071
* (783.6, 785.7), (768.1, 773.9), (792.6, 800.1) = -0.005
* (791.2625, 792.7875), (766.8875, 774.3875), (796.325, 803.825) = 0.009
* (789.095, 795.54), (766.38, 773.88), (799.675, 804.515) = 0.032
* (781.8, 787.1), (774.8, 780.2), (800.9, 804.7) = -0.070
